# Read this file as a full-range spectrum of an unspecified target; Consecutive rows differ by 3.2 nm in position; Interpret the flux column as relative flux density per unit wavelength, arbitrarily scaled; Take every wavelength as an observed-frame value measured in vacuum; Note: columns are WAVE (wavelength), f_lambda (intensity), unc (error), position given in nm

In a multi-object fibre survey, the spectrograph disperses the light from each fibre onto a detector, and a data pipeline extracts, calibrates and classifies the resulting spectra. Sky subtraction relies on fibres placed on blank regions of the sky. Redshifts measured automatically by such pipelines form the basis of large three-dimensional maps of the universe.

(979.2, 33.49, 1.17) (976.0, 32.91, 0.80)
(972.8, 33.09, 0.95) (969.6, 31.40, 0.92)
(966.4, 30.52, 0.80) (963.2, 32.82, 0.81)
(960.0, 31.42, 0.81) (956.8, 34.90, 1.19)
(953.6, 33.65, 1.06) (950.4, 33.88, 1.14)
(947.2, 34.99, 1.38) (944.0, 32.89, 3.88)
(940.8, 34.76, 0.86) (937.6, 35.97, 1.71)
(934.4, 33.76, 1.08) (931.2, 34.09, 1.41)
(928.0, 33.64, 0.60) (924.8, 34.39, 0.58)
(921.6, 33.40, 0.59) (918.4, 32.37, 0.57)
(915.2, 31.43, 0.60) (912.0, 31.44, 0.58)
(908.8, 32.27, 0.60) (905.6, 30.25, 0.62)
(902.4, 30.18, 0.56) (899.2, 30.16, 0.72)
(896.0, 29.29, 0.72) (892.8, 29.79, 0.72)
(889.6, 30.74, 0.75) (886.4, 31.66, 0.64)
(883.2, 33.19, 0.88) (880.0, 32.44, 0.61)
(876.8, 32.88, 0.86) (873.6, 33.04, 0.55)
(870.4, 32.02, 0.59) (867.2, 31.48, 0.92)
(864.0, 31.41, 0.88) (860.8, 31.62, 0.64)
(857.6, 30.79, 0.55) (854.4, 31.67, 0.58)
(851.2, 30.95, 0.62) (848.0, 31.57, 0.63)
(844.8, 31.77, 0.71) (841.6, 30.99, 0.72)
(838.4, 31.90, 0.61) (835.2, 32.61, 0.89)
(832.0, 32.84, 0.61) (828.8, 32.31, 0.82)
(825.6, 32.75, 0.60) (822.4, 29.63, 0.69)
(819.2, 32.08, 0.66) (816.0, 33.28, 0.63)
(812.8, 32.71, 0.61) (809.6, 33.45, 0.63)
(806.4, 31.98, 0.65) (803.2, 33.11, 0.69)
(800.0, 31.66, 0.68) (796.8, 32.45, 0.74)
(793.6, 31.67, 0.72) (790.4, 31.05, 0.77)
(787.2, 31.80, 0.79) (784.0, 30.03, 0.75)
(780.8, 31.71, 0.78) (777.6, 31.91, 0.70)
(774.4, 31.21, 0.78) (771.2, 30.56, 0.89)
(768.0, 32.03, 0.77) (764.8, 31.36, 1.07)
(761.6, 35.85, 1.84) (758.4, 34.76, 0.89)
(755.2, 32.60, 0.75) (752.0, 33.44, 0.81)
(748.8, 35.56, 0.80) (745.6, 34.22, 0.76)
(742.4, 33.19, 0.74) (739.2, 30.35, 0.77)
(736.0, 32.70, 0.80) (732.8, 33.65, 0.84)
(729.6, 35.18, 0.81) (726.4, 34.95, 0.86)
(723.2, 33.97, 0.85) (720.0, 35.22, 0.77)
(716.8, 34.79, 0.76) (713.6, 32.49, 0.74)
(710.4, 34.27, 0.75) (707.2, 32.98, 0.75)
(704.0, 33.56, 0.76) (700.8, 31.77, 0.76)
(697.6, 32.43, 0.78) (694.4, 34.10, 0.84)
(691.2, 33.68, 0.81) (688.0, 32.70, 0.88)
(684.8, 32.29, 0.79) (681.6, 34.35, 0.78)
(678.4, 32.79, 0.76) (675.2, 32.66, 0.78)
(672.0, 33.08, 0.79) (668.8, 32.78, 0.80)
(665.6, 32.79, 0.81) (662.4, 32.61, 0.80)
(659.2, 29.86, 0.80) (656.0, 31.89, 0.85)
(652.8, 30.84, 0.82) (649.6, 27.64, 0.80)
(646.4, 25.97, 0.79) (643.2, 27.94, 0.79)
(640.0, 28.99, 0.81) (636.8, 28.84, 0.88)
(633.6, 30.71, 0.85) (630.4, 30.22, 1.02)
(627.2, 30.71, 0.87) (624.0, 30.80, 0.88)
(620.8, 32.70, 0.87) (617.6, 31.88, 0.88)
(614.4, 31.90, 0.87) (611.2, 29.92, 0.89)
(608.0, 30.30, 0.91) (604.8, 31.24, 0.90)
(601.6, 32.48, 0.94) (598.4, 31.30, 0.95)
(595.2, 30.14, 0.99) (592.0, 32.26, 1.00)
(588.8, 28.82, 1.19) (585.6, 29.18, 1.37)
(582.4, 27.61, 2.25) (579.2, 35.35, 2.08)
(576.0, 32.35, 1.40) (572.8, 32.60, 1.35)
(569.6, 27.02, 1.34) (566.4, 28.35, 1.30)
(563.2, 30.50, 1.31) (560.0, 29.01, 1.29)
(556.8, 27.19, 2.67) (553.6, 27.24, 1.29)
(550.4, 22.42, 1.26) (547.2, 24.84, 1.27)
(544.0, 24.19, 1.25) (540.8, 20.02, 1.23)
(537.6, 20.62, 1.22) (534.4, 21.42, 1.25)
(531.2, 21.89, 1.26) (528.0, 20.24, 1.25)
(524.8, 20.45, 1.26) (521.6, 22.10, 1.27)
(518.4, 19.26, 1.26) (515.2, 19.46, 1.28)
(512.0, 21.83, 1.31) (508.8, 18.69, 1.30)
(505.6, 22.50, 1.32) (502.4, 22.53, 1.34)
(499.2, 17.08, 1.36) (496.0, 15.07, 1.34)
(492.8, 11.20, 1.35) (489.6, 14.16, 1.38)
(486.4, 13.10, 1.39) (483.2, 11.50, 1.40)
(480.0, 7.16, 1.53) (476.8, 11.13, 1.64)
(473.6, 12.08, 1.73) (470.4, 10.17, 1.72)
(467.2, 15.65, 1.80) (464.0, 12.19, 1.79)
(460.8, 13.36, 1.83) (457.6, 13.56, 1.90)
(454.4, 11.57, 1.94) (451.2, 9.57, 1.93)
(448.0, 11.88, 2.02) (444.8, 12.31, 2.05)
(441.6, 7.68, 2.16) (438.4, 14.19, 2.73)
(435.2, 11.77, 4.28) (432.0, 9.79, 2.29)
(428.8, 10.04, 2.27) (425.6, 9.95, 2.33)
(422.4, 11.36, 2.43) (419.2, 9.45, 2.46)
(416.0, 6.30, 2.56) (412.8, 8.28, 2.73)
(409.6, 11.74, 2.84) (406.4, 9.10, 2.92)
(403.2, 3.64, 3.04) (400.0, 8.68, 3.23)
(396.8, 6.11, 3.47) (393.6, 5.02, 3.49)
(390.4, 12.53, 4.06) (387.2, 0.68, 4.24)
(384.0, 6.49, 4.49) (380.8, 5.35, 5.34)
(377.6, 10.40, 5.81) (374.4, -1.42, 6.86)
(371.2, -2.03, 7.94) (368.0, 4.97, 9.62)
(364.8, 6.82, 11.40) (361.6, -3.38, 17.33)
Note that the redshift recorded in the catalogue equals 0.252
